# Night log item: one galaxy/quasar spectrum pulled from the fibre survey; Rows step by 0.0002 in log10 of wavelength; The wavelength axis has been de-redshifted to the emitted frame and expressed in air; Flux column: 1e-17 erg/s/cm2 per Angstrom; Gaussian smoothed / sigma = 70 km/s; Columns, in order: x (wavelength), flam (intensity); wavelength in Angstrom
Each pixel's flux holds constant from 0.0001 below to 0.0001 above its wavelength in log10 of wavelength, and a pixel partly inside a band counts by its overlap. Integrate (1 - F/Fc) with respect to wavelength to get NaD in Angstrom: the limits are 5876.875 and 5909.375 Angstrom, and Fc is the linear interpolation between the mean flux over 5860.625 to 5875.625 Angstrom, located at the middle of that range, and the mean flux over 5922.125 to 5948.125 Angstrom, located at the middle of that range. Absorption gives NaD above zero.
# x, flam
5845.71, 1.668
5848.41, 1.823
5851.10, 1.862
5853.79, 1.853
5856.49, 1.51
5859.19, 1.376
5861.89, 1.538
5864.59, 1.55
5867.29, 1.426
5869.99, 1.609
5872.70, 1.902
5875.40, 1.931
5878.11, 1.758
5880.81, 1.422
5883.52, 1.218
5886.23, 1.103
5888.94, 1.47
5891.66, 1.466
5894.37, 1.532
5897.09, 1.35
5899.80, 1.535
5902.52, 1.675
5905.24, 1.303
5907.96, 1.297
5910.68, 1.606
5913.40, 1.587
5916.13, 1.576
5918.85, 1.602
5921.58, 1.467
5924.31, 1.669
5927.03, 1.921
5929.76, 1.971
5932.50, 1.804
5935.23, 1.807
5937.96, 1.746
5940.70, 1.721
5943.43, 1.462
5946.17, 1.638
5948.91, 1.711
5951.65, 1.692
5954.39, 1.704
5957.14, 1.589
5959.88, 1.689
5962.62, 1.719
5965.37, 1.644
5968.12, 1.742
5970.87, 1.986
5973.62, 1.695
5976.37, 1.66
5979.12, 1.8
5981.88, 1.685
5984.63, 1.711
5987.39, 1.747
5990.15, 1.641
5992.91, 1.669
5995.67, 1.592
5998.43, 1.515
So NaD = 4.9 Angstrom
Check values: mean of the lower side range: 1.64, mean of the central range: 1.43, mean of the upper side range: 1.74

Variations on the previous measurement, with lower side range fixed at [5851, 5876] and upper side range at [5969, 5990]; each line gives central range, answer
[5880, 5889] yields 2.1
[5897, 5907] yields 1.2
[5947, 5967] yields 0.6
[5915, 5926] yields 0.7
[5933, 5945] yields 0.1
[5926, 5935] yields -1.0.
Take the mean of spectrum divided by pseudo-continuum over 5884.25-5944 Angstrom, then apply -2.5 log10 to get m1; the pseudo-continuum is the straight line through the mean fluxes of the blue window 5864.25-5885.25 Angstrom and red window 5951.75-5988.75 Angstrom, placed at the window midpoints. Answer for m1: 0.05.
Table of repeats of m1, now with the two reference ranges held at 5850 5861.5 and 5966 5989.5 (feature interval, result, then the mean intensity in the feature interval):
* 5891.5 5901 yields 0.14 mag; 1.47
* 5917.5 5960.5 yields 0.01 mag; 1.7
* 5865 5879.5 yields -0.04 mag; 1.71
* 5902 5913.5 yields 0.15 mag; 1.47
